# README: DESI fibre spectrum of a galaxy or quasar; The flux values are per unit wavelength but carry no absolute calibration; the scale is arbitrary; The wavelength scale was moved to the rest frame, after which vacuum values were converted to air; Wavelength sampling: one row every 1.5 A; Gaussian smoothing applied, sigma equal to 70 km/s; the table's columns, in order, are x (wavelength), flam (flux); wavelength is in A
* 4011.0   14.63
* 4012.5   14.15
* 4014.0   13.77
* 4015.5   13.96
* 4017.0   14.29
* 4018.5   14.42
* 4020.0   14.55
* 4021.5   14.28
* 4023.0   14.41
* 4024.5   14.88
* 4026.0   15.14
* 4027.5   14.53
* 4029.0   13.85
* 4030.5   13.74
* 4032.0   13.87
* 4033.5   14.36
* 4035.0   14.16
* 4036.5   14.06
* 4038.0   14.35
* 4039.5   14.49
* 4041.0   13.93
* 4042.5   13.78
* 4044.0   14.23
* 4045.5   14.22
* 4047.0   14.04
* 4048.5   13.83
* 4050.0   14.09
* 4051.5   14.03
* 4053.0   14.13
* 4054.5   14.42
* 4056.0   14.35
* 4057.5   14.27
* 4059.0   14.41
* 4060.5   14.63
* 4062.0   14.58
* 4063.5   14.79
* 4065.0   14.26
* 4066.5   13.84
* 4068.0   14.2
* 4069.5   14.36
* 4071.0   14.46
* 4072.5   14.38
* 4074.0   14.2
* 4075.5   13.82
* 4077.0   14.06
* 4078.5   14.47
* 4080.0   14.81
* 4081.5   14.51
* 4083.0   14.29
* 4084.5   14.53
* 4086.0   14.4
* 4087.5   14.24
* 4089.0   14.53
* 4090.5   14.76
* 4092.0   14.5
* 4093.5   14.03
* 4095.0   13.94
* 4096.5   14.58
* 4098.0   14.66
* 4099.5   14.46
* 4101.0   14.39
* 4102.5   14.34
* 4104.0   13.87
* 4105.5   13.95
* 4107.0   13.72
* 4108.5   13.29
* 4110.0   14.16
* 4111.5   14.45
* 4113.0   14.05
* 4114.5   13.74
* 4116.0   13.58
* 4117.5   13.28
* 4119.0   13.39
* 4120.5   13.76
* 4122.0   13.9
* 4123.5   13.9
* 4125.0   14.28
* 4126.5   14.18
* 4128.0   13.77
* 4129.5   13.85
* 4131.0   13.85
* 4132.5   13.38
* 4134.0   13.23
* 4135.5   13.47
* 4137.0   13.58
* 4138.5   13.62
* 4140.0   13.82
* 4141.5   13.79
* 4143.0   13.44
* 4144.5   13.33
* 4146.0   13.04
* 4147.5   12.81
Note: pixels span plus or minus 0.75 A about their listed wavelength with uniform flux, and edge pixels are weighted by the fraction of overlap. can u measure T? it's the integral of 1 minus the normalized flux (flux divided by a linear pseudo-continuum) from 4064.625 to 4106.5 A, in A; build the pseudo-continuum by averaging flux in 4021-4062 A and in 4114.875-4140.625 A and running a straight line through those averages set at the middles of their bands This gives -1.0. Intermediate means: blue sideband 14.2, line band 14.3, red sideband 13.7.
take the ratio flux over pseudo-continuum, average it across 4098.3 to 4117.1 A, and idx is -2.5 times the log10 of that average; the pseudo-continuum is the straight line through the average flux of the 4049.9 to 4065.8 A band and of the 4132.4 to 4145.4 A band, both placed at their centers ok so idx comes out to -0.01 mag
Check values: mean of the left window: 14.4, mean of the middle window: 14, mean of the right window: 13.5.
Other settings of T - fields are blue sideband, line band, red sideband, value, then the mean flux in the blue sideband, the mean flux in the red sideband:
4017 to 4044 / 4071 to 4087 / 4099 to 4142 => -0.36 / 14.3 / 13.8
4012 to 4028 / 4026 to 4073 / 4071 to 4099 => 0.53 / 14.4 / 14.4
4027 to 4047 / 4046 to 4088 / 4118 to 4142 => -0.93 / 14.1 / 13.7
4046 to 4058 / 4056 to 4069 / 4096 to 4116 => -0.22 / 14.1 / 14.1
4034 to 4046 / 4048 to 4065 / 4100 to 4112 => -0.25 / 14.2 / 14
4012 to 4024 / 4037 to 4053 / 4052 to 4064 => 0.30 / 14.2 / 14.4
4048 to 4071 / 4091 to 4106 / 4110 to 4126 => -0.31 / 14.3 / 13.9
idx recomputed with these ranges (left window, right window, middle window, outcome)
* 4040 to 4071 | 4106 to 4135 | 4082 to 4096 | -0.03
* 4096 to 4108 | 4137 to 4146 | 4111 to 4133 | 0.00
